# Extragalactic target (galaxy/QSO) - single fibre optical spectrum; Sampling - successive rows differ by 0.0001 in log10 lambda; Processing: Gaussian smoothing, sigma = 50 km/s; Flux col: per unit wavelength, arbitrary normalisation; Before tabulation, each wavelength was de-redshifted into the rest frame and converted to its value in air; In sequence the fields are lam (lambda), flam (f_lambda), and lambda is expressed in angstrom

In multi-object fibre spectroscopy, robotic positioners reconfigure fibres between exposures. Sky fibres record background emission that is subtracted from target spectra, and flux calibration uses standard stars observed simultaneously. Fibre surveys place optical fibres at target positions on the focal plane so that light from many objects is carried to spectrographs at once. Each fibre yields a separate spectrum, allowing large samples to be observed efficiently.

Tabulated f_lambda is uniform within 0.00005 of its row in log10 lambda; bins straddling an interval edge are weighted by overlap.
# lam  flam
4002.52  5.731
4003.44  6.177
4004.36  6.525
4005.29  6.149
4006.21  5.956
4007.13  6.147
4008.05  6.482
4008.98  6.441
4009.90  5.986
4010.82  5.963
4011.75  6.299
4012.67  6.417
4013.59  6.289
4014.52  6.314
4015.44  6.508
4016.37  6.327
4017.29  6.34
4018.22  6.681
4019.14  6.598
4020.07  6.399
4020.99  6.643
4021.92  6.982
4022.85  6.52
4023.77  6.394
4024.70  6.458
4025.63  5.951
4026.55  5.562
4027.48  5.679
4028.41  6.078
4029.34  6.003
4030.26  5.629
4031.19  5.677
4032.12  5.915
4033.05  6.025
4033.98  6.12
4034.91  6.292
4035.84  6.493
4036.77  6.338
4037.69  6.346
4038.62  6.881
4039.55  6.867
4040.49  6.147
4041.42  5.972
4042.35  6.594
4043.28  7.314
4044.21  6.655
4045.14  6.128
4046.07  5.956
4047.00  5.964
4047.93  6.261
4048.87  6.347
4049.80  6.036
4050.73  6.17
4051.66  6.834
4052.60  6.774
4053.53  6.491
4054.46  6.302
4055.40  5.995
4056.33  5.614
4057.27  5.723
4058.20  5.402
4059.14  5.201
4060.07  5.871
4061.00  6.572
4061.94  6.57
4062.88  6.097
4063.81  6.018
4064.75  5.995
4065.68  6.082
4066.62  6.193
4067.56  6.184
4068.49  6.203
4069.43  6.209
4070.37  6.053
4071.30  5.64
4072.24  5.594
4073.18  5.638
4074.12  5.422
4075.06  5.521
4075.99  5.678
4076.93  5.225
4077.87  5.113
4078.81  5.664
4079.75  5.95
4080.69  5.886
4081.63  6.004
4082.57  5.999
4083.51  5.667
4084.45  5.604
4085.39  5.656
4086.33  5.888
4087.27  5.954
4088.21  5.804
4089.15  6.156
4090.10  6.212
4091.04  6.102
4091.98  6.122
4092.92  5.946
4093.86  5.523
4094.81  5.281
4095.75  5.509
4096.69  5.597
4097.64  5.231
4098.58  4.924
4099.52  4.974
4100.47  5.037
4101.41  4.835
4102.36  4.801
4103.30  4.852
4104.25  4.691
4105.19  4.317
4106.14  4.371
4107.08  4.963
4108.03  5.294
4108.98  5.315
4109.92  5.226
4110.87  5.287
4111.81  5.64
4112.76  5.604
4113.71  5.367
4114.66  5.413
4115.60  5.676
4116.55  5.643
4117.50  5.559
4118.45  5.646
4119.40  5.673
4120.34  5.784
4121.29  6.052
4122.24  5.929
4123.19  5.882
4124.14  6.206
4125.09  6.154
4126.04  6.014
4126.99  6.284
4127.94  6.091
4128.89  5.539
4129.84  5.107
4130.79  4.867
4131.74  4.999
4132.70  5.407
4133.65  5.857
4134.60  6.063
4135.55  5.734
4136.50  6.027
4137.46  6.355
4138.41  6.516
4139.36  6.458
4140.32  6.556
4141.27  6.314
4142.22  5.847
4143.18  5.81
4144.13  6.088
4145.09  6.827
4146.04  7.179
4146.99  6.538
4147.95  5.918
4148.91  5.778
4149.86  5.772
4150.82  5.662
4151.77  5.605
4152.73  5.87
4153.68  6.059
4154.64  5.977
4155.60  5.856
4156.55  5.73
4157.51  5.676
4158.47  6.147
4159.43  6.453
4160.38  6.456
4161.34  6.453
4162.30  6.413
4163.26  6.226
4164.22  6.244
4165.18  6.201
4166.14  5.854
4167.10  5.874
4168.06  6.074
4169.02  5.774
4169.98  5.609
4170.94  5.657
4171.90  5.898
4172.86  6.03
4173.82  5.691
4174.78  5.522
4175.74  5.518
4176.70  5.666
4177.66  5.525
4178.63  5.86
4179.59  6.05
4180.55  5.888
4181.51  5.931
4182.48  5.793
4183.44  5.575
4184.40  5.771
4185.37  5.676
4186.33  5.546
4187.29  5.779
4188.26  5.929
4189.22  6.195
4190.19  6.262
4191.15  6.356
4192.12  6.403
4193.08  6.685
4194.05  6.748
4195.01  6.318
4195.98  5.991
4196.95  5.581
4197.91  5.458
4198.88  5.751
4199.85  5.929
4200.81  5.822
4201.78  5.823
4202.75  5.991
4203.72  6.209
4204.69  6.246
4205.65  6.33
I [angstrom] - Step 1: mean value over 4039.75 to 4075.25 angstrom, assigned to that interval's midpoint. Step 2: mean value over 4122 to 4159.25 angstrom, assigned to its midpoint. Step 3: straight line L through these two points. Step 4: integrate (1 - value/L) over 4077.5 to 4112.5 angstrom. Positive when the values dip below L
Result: 3.5 angstrom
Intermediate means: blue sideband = 6.11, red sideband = 5.97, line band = 5.44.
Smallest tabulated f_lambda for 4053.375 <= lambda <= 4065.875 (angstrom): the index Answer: 5.201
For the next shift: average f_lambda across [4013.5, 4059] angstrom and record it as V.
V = 6.26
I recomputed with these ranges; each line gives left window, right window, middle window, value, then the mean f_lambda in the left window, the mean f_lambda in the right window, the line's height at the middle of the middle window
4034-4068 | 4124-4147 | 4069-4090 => 1.42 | 6.24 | 6.02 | 6.17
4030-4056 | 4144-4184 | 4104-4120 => 2.16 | 6.31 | 5.97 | 6.12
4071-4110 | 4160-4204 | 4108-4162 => -1.79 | 5.46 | 5.95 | 5.7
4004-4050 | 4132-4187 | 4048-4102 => 2.99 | 6.28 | 5.97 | 6.17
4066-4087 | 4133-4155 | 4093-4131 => 3.47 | 5.78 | 6.12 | 5.96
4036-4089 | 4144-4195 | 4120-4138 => 0.63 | 6.04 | 6.01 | 6.02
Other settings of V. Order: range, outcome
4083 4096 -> 5.82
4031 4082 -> 6.08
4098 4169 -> 5.76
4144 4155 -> 6.11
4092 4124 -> 5.35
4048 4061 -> 6.08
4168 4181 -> 5.76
